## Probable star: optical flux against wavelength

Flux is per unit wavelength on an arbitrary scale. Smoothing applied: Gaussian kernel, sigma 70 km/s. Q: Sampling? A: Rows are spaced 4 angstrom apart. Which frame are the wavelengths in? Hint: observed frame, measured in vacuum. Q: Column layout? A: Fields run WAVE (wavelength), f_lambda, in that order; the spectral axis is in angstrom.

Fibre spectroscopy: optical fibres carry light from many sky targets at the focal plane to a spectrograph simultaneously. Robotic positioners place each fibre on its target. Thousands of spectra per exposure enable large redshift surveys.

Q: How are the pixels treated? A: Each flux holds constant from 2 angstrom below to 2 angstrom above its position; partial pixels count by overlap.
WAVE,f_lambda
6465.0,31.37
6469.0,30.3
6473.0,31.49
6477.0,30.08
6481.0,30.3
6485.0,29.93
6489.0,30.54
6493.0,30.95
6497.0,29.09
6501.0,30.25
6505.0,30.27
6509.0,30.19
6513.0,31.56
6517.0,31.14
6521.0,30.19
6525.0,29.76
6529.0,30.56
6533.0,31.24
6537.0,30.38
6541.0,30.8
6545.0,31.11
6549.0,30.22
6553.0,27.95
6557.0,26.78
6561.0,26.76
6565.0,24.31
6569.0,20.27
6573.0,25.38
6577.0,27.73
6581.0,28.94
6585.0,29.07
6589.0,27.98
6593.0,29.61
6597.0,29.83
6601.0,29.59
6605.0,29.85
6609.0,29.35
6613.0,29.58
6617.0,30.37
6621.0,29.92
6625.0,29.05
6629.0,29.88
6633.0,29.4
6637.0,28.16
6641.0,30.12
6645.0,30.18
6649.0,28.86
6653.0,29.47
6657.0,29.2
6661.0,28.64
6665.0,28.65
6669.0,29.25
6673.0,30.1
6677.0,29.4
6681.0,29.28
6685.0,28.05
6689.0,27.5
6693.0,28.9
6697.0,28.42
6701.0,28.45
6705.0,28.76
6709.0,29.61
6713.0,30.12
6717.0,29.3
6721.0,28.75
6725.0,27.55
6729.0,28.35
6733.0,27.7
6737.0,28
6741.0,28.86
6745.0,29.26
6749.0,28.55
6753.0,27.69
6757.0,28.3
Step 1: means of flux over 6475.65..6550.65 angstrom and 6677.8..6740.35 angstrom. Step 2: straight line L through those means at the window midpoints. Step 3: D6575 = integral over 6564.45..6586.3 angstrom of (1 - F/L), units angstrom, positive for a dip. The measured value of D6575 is 2.9 angstrom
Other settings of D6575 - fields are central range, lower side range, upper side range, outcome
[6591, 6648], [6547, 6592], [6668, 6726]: -4.0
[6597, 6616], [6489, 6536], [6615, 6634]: 0.1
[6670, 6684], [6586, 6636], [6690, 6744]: -0.2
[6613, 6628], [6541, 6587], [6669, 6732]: -1.0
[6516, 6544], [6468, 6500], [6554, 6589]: -2.4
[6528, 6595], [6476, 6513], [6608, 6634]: 4.0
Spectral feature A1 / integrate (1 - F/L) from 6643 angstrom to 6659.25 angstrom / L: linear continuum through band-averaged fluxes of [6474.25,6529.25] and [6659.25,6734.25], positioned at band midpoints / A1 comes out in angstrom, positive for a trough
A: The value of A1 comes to -0.1 angstrom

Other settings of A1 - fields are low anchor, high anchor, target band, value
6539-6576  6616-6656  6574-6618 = -1.4 angstrom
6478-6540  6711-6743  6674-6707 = 0.3 angstrom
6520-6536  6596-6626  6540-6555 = 0.2 angstrom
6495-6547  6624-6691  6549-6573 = 3.6 angstrom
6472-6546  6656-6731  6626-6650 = -0.1 angstrom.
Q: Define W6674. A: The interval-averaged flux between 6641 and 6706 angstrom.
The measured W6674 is 29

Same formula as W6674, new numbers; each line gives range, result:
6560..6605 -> 27.4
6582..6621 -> 29.5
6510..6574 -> 28.7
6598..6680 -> 29.5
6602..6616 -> 29.6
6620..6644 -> 29.4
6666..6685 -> 29.3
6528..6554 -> 30.4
